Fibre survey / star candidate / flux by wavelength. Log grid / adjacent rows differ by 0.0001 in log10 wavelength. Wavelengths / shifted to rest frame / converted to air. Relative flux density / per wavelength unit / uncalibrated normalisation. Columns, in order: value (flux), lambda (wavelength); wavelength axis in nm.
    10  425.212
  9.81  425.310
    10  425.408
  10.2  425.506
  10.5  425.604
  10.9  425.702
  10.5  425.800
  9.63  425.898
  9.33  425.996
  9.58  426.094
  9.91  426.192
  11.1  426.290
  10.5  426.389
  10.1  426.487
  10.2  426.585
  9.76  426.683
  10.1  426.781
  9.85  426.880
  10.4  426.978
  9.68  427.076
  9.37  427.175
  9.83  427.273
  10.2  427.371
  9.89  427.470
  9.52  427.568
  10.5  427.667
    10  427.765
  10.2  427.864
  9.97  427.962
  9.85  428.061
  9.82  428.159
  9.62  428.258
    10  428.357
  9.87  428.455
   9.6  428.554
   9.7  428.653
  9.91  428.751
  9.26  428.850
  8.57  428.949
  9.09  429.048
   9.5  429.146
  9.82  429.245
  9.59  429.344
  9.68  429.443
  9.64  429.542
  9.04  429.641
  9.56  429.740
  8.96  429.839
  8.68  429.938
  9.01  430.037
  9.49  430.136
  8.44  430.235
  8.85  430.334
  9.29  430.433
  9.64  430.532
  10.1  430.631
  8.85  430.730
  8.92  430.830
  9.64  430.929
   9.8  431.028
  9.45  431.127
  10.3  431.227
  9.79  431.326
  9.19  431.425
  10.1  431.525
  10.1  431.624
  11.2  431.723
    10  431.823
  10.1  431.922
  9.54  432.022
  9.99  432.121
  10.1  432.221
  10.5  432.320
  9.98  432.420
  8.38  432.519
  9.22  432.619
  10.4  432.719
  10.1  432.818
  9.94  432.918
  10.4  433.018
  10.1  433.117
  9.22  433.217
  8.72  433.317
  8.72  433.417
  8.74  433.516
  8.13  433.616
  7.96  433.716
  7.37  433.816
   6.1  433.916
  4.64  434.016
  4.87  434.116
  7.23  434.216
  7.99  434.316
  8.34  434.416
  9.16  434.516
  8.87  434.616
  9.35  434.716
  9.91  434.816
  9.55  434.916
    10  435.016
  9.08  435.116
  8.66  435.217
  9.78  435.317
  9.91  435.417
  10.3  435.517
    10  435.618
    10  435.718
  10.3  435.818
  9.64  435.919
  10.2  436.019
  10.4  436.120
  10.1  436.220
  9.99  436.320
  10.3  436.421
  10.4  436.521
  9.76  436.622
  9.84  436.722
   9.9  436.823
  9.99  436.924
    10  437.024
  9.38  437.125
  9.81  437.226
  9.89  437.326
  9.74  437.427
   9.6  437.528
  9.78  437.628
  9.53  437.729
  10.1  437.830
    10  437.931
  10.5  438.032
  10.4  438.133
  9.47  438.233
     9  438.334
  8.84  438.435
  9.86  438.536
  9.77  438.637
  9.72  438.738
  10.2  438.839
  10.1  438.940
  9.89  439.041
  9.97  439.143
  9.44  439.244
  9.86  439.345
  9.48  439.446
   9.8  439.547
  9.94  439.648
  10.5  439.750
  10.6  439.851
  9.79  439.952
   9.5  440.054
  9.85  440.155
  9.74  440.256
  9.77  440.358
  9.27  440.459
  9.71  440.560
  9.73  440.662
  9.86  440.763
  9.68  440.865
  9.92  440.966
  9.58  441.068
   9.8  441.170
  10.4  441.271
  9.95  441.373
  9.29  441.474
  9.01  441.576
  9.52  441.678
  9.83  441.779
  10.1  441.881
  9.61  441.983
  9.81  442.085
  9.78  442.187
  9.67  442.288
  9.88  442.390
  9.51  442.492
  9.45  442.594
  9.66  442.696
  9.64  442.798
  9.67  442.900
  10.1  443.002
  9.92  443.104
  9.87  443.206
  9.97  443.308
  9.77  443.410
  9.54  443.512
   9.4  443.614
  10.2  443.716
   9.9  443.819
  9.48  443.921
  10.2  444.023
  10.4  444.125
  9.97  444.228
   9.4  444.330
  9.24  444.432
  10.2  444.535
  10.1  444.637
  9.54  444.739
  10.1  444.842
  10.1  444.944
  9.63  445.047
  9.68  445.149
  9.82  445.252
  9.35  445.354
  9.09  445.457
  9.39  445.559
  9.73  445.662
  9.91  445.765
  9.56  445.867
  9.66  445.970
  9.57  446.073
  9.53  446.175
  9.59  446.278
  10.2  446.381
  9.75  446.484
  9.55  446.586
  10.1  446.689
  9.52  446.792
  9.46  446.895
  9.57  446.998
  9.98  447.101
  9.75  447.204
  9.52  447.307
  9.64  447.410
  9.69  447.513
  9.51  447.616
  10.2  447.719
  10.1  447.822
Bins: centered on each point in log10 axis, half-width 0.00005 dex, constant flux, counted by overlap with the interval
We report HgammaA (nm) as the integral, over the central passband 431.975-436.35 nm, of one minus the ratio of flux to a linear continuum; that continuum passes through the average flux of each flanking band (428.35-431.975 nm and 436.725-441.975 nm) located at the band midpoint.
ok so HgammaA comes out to 0.23 nm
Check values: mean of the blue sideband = 9.53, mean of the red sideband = 9.79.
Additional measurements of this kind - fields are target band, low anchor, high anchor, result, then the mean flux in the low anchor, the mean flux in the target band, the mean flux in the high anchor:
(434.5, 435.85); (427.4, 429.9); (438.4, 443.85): 0.01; 9.64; 9.64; 9.77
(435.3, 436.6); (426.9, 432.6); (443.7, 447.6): -0.06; 9.65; 10.1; 9.73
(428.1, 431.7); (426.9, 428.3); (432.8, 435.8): 0.02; 9.92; 9.48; 8.77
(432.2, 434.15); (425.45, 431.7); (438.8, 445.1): 0.21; 9.73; 8.69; 9.8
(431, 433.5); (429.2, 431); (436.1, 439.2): -0.09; 9.29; 9.8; 9.87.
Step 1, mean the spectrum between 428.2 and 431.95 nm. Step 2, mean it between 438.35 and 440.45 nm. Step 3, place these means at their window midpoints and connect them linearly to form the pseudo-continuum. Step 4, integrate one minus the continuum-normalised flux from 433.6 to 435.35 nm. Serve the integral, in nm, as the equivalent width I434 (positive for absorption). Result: 0.27 nm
